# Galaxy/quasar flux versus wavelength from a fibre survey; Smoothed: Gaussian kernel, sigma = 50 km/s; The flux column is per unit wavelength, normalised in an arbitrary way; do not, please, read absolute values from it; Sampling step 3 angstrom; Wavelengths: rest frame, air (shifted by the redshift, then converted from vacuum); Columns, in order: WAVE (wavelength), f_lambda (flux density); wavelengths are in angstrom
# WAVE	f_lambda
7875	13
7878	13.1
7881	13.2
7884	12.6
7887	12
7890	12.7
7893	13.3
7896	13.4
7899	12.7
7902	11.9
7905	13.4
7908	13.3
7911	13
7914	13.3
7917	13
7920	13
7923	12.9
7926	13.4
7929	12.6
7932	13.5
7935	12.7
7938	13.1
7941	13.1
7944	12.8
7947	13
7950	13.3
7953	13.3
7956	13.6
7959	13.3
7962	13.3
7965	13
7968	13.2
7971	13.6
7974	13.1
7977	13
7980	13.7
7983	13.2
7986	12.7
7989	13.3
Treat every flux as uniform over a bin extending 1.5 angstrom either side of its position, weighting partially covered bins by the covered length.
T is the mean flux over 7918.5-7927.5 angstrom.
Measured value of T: 13.1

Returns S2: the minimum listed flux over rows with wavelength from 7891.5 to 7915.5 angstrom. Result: 11.9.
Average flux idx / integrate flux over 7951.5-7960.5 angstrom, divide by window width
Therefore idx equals 13.4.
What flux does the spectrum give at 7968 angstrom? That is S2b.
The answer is 13.2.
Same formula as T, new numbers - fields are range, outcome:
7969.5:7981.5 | 13.3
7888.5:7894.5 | 13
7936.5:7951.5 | 13.1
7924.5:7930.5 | 13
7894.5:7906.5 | 12.8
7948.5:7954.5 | 13.3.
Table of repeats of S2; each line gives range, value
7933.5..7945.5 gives 12.7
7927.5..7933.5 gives 12.6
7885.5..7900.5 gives 12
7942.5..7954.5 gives 12.8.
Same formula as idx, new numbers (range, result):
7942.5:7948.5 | 12.9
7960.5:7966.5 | 13.2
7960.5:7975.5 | 13.2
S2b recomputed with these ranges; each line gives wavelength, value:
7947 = 13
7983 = 13.2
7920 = 13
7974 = 13.1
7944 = 12.8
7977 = 13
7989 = 13.3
